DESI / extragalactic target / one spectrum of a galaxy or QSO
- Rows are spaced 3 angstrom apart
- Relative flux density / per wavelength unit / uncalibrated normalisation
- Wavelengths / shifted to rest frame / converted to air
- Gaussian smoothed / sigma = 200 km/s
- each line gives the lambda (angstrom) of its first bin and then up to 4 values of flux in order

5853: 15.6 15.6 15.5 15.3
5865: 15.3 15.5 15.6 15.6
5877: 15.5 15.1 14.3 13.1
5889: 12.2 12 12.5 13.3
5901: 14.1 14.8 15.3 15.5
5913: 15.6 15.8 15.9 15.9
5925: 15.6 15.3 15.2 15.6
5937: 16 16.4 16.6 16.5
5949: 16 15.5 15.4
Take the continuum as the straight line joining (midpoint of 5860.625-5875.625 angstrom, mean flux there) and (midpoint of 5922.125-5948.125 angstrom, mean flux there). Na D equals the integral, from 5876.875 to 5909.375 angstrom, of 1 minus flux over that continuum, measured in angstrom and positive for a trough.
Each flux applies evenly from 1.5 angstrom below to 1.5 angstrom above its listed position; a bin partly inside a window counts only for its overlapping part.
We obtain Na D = 3.8 angstrom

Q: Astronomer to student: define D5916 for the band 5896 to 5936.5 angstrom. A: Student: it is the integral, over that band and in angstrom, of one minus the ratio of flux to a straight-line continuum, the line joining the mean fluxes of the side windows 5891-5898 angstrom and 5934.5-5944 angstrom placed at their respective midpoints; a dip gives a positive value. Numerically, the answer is -2.62 angstrom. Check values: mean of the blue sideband 12.5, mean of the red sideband 16.2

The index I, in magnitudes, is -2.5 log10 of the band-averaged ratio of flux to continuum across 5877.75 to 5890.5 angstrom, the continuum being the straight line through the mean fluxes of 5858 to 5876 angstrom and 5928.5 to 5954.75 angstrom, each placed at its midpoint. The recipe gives 0.132 mag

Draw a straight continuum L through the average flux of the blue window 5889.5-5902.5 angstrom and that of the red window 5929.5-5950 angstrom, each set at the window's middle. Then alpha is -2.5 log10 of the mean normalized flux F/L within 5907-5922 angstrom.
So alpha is -0.10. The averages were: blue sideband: 12.9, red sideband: 16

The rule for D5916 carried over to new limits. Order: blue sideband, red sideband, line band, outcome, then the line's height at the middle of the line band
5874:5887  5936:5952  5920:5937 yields 0.3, 15.9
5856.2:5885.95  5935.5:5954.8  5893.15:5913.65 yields 1.6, 15.6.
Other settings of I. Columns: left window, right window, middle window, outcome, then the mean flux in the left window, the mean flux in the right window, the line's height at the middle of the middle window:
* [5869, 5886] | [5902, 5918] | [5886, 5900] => 0.20 mag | 15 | 15.4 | 15.2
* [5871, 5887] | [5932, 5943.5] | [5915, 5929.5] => 0.00 mag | 14.9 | 16.1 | 15.7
